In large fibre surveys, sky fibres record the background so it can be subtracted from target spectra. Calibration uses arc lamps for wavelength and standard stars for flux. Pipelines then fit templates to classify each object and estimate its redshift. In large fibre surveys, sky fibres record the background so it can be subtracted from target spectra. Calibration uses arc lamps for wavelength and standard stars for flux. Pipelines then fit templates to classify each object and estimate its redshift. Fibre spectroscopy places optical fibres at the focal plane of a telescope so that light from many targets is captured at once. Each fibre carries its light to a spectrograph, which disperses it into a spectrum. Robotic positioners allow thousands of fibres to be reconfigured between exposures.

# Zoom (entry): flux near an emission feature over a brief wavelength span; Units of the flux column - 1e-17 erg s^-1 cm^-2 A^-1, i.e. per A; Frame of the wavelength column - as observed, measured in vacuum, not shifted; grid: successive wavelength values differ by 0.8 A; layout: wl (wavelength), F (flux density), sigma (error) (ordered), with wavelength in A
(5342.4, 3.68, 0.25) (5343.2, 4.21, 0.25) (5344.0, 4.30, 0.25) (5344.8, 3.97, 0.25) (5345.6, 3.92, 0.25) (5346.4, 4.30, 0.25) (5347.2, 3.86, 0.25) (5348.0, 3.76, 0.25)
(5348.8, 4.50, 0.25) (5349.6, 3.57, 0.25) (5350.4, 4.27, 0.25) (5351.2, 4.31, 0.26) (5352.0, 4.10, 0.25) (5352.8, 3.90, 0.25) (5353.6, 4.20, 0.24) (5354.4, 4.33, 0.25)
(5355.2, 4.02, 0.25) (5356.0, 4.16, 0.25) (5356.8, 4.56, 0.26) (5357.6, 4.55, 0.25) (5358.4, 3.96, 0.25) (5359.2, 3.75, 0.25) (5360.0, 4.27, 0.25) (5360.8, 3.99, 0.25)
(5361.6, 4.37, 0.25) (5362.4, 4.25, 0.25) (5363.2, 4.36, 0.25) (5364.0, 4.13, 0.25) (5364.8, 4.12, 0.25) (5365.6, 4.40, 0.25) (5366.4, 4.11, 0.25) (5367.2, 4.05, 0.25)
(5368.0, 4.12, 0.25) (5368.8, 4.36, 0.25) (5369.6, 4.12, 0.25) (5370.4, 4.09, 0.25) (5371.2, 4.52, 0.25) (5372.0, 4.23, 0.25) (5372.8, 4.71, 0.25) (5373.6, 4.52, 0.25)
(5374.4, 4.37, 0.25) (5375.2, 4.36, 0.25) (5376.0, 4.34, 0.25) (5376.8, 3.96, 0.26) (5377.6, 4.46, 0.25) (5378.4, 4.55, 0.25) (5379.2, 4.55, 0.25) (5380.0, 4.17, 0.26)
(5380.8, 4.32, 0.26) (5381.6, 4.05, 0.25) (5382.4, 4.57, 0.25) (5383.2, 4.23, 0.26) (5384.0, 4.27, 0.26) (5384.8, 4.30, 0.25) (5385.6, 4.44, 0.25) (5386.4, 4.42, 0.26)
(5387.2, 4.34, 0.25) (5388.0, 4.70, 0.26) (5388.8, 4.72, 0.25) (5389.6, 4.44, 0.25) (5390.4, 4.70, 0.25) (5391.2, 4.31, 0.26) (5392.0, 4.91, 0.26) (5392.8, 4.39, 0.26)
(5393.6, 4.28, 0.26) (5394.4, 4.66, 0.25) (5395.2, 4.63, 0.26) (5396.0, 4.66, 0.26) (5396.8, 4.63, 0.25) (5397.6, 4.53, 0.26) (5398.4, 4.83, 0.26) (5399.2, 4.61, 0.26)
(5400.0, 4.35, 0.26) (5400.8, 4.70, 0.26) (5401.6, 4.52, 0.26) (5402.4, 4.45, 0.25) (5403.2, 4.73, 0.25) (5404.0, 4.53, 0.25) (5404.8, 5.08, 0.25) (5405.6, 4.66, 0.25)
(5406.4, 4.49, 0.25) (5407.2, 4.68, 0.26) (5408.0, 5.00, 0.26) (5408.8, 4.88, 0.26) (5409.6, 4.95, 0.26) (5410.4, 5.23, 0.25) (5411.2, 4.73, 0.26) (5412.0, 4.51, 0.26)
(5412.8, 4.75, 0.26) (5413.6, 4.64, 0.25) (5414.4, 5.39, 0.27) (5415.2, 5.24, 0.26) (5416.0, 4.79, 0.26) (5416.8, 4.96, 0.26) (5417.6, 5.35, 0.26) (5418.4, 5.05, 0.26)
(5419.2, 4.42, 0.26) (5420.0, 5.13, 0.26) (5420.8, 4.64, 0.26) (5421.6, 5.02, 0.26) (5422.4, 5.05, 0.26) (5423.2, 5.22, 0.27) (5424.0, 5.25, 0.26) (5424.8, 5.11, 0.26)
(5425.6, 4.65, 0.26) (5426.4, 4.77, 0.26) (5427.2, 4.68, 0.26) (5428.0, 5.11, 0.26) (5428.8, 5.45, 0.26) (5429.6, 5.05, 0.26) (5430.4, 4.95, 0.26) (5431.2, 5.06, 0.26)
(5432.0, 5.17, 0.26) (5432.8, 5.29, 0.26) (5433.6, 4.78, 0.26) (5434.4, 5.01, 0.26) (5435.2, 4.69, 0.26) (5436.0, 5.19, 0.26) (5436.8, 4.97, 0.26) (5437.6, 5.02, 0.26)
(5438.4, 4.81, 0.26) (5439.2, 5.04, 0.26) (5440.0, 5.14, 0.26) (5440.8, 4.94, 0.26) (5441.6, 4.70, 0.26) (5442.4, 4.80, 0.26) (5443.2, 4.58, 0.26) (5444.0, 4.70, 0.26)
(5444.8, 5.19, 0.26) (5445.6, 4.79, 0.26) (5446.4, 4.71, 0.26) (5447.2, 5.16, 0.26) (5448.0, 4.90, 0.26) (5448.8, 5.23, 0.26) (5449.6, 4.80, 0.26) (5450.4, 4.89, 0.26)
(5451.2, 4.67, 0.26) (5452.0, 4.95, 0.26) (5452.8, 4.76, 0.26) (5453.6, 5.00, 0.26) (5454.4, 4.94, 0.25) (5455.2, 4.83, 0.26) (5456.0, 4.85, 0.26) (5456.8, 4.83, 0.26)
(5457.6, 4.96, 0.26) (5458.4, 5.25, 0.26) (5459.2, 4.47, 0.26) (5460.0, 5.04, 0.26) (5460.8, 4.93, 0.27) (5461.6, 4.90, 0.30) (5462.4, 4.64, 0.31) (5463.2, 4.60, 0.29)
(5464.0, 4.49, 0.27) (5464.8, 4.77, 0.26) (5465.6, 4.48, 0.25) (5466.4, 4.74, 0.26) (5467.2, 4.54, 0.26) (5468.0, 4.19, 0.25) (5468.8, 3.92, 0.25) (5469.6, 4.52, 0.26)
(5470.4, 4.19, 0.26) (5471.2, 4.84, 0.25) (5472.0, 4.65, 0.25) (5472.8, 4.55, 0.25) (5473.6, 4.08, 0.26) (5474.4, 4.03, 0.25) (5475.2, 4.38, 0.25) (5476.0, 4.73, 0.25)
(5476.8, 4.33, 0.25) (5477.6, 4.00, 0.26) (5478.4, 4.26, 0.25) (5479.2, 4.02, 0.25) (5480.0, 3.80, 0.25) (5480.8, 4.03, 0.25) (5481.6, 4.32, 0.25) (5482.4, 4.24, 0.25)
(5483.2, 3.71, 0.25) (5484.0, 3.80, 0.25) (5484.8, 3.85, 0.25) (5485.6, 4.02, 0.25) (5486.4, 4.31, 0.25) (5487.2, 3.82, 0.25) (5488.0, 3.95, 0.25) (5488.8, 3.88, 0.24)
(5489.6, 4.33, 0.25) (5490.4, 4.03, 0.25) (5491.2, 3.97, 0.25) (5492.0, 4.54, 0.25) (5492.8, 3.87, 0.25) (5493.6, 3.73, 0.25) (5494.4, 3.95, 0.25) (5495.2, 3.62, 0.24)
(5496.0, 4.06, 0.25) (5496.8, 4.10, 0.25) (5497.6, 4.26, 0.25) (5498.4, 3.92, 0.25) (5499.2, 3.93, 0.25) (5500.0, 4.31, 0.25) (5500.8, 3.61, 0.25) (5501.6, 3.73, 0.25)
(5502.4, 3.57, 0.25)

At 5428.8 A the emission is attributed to C III] 1909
